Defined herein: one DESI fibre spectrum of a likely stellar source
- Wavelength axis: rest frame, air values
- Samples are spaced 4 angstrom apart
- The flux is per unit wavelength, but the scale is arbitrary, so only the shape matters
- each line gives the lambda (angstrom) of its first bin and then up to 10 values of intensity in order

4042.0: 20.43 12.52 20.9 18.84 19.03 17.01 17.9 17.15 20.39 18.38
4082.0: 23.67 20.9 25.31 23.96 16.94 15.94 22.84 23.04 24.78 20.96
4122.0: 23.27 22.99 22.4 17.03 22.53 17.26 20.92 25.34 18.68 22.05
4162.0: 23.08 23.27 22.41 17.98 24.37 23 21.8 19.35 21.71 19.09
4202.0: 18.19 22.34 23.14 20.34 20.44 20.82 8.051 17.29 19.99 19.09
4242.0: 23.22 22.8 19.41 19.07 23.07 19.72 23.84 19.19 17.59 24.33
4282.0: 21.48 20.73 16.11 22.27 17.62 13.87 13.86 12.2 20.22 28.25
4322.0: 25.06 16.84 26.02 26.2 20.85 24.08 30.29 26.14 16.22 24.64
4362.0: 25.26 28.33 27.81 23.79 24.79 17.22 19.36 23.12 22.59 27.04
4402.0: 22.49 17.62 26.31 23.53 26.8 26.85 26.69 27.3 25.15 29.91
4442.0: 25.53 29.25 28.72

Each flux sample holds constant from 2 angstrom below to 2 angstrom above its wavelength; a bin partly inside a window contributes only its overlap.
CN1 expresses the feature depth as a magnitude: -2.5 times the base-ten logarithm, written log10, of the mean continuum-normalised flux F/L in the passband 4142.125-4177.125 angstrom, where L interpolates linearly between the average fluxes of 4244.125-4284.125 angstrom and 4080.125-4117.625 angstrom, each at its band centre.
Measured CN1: 0.00 mag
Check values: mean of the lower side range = 21.9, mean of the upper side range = 21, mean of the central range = 21.6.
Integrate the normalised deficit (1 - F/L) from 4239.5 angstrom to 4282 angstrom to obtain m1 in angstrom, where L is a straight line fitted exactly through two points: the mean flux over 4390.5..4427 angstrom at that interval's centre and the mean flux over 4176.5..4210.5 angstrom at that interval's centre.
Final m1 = 2.00 angstrom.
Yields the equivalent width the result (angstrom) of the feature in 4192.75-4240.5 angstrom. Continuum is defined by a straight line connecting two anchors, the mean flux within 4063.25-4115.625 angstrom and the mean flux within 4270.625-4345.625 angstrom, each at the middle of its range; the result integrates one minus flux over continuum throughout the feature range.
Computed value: 3.4 angstrom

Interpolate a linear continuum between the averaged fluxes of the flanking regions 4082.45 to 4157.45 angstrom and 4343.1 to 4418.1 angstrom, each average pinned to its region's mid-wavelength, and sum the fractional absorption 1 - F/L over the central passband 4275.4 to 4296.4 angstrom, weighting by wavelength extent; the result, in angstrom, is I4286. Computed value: 1.9 angstrom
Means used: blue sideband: 21.5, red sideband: 23.8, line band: 20.8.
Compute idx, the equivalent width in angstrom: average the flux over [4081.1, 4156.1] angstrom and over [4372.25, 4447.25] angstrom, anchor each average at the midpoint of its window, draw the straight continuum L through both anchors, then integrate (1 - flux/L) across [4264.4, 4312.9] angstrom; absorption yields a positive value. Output 9.65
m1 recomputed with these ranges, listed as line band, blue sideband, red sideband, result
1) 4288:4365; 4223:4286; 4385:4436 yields 1.9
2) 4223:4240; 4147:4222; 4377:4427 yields 4.3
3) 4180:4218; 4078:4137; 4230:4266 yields 0.2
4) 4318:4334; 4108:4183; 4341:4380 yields 0.5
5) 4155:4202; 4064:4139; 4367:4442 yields 1.0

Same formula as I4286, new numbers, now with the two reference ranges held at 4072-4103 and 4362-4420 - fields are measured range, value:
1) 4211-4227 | 2.7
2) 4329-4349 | -2.0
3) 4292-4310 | 5.1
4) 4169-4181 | 0.0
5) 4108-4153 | -1.2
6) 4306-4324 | 1.9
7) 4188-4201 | 1.2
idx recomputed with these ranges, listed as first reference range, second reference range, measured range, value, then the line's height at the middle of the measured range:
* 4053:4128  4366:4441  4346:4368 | -0.70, 23.9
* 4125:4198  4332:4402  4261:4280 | 1.45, 22.7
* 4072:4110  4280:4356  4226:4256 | 2.39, 21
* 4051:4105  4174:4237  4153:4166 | -1.26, 19.8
